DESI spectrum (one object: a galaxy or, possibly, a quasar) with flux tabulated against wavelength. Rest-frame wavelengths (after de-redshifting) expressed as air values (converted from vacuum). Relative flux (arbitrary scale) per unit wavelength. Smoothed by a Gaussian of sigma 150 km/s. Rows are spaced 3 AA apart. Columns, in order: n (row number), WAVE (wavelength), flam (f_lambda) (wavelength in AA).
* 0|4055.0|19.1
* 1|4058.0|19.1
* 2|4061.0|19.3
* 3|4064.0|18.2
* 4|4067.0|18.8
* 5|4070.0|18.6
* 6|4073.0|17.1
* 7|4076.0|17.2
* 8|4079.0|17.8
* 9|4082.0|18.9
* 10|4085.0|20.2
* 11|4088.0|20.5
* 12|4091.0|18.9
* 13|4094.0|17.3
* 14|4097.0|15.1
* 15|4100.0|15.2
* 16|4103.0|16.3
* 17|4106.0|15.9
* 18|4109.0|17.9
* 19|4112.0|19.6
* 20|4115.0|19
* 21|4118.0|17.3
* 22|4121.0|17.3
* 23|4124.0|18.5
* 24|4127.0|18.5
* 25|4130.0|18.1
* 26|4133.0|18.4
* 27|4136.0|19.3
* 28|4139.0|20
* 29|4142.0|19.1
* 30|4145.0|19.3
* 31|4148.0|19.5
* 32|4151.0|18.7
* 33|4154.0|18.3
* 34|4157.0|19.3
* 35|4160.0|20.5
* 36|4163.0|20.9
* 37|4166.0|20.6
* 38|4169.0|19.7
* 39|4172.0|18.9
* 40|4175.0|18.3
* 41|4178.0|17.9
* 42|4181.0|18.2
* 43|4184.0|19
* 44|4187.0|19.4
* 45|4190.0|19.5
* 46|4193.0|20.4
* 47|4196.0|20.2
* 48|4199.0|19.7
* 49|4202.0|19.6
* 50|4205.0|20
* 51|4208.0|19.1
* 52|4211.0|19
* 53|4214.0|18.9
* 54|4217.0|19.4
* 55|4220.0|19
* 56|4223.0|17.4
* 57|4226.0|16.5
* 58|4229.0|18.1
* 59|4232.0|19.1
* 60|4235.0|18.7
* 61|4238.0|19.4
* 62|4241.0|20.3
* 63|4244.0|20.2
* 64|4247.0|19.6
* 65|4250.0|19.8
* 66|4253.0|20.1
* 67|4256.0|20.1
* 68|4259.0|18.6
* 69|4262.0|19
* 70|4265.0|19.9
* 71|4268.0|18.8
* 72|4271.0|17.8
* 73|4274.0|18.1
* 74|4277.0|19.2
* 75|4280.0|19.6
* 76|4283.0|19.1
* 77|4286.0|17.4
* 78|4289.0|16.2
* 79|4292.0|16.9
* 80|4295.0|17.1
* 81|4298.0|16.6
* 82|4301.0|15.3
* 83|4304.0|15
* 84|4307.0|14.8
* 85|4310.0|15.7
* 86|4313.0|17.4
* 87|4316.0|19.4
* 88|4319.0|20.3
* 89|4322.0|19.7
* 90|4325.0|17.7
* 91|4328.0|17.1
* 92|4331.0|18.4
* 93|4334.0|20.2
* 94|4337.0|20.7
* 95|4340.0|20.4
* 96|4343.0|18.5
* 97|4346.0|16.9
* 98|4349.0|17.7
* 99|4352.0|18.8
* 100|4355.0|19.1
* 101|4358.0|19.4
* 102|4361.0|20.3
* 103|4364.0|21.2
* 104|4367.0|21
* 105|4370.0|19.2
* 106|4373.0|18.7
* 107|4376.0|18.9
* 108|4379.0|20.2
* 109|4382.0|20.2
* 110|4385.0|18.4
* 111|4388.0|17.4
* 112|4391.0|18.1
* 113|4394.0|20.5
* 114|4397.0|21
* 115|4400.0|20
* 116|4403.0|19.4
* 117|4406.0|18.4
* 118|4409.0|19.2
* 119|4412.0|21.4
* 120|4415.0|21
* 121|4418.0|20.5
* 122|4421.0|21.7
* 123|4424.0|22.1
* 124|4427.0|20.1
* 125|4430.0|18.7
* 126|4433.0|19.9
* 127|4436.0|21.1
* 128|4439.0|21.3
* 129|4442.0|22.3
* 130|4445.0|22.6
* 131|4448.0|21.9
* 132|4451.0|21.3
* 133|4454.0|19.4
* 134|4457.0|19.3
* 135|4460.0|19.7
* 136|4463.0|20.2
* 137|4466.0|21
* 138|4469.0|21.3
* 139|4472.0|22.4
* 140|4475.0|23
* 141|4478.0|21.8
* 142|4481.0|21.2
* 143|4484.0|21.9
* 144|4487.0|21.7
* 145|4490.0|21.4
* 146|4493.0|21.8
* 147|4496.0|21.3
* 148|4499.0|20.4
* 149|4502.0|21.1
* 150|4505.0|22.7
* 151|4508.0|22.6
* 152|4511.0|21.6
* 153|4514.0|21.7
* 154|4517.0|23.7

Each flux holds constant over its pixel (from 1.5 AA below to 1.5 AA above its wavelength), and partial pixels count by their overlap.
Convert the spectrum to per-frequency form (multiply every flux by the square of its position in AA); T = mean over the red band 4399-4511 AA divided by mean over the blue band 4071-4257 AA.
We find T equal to 1.28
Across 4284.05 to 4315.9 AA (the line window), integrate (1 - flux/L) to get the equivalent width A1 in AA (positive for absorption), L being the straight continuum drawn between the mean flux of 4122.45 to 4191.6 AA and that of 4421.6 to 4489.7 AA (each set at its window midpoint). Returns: 5.8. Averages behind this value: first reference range 19.1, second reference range 21.1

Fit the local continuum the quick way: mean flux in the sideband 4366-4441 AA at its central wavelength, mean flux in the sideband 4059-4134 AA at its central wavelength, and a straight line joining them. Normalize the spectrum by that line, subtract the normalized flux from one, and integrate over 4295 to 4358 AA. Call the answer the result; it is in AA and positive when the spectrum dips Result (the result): 4.7 AA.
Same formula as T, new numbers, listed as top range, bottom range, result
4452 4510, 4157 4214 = 1.25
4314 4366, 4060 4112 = 1.21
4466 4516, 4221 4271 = 1.28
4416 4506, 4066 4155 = 1.37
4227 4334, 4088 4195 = 1.05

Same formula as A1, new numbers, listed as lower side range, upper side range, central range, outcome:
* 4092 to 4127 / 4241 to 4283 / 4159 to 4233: -2.9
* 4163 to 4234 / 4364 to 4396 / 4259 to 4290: 1.1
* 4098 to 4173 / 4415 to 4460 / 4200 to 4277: 1.2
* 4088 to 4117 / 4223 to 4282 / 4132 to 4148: -1.3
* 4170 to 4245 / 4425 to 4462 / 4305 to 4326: 2.1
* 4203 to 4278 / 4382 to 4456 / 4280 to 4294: 1.3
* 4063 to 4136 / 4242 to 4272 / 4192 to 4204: -0.7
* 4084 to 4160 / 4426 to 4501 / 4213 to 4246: 0.6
